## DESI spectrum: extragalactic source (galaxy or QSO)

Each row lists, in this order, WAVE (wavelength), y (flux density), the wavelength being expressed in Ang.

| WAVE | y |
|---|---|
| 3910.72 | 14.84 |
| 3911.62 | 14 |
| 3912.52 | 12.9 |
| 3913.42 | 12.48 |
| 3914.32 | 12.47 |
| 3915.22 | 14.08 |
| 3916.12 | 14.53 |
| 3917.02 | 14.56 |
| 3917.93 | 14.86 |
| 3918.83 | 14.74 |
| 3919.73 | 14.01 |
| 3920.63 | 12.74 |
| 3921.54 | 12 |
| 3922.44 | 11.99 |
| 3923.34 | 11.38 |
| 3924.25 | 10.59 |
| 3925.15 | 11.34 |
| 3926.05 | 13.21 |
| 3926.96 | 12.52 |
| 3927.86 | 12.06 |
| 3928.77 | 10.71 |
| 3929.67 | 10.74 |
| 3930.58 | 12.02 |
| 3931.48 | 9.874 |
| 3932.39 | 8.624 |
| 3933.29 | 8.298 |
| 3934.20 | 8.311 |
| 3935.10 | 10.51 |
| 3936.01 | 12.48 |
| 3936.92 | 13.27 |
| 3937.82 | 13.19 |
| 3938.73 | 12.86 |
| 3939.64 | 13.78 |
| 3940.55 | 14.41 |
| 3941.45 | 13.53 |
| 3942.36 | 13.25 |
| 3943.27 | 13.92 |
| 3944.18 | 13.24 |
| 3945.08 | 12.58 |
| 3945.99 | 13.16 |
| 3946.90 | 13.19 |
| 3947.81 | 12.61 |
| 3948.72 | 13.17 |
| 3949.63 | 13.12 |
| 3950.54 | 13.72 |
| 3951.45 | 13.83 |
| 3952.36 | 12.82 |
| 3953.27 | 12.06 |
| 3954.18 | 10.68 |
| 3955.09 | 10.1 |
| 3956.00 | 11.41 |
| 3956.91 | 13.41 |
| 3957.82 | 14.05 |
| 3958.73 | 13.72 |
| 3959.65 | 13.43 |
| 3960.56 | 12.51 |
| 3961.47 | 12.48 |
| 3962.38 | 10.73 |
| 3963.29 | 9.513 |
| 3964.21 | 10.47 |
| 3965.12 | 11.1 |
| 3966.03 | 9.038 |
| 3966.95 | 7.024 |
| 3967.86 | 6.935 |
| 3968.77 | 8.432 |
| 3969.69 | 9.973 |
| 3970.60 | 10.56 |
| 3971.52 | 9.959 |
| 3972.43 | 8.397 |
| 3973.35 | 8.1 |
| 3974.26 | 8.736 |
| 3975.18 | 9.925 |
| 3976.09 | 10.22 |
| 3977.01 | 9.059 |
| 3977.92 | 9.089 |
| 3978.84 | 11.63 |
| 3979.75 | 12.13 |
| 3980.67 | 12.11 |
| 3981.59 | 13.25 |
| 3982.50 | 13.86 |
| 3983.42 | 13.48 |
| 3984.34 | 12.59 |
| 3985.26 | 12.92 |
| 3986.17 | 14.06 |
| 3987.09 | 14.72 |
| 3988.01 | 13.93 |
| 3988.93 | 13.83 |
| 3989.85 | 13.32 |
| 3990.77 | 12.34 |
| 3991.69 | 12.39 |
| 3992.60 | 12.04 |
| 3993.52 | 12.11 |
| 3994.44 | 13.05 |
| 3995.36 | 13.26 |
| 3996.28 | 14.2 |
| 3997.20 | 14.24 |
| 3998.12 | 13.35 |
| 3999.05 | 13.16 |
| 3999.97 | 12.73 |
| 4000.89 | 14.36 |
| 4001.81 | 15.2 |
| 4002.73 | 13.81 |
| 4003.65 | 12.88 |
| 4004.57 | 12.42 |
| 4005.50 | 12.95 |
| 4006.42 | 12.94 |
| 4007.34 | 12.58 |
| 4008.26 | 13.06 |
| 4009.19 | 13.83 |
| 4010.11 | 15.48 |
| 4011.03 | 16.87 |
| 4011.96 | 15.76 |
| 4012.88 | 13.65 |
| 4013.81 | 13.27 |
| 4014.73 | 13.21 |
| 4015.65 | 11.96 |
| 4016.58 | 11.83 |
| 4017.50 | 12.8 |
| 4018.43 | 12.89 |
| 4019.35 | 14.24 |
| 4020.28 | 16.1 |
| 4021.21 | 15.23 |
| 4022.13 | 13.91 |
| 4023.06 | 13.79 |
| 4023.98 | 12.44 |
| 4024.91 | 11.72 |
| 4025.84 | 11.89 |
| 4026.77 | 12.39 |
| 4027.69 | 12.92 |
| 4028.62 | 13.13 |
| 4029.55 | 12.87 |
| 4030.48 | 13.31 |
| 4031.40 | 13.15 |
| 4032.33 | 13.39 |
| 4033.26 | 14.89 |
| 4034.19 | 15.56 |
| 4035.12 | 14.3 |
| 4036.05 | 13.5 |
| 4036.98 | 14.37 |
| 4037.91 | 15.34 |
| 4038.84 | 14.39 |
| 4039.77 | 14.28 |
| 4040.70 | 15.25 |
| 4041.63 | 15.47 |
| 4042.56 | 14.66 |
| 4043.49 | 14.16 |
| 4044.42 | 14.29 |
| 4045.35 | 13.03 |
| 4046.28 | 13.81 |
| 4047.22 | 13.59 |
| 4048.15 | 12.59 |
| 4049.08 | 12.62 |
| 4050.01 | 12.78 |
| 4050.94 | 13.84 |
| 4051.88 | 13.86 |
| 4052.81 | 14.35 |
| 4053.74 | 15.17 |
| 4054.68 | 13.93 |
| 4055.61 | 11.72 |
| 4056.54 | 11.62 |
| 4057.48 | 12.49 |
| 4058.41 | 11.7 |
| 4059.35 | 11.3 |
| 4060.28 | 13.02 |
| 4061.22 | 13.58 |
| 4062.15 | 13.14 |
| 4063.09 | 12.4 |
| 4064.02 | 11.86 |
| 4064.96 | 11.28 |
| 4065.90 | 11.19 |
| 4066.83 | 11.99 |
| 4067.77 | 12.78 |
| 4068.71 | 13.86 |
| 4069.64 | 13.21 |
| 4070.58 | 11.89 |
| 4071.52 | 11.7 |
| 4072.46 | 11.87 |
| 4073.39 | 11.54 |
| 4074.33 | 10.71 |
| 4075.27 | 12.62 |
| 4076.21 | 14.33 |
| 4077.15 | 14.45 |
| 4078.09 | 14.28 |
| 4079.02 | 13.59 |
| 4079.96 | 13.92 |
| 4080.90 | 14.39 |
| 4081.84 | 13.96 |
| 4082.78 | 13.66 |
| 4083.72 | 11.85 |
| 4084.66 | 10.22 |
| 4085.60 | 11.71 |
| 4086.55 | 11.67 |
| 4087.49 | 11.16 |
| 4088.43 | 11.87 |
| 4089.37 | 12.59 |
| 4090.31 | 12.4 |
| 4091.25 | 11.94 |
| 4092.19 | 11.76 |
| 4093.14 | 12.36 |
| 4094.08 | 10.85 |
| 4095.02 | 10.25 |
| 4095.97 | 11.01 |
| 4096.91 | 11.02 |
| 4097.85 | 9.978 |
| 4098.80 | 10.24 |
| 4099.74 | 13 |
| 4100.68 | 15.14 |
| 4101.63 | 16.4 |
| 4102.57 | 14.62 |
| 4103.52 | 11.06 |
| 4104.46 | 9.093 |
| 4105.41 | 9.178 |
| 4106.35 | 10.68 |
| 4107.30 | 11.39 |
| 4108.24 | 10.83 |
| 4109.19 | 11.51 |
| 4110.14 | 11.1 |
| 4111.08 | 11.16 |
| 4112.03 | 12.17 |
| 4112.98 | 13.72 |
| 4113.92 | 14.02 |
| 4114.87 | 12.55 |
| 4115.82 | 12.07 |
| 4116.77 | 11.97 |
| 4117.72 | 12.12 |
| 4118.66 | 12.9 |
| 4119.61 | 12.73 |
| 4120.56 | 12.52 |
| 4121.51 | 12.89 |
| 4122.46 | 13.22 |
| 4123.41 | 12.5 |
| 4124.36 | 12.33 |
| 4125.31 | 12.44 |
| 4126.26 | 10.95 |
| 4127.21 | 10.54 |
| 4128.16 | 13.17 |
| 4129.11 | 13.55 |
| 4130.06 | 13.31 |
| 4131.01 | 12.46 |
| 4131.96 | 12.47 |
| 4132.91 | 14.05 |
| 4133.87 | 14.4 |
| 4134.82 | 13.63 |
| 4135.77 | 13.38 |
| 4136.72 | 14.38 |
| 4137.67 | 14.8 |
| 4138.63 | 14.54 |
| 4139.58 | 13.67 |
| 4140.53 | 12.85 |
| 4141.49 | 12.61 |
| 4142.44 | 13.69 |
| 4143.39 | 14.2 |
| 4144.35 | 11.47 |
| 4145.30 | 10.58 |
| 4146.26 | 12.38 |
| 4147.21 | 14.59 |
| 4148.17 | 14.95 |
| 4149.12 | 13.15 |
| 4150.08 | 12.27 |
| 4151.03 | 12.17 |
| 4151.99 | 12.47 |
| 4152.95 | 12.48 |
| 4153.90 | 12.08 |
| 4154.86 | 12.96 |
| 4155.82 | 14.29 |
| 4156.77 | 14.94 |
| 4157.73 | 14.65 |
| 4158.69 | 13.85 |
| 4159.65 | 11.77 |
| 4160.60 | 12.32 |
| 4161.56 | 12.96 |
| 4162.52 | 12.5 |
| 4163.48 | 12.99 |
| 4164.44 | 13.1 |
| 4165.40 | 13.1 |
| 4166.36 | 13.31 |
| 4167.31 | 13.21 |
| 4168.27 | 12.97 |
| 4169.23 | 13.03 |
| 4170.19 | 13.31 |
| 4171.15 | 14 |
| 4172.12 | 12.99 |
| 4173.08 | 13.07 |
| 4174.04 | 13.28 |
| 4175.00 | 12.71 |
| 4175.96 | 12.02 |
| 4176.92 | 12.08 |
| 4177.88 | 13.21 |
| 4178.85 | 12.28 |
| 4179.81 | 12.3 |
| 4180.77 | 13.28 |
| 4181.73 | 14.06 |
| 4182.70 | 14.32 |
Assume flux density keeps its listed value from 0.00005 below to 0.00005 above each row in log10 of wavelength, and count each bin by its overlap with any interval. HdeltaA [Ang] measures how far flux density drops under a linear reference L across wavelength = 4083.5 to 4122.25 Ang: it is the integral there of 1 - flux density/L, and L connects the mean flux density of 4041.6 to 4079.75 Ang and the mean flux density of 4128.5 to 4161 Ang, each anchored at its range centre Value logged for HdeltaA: 3.6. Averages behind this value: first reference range 13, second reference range 13.3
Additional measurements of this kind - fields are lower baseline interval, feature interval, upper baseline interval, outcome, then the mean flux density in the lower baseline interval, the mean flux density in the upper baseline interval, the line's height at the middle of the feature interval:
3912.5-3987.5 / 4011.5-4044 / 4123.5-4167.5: -3.7 Ang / 11.9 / 13.1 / 12.3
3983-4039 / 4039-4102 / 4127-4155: 2.8 Ang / 13.5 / 13.1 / 13.4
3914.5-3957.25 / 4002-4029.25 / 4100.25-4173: -1.9 Ang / 12.4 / 12.8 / 12.6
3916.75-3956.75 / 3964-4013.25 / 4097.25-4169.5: 0.9 Ang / 12.3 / 12.7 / 12.4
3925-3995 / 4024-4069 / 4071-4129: -4.7 Ang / 11.8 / 12.2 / 12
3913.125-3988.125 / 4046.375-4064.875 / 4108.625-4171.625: -0.7 Ang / 11.9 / 12.9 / 12.5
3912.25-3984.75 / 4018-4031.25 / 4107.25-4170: -1.2 Ang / 11.8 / 12.9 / 12.2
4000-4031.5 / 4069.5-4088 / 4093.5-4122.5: -0.3 Ang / 13.5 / 12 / 12.4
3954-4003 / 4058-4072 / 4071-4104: -0.1 Ang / 11.8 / 12.4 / 12.3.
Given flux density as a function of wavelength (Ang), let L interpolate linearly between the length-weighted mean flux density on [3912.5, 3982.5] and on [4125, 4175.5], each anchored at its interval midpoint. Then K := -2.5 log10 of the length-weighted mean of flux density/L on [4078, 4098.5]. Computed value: 0.06 mag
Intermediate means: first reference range 11.7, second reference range 13.1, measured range 12.1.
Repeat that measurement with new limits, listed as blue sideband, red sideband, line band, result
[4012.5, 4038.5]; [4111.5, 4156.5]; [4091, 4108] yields 0.13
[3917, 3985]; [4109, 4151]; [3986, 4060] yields -0.12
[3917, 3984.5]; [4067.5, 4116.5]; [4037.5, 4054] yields -0.17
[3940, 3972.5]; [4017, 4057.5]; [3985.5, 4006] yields -0.06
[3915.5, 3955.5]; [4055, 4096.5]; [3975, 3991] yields 0.00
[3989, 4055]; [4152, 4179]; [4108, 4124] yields 0.07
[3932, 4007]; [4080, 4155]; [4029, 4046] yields -0.16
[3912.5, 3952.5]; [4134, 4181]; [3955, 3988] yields 0.14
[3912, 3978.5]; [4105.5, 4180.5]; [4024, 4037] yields -0.10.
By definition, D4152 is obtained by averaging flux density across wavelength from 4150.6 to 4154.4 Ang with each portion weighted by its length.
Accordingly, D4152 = 12.3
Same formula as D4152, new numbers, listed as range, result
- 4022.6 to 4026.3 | 12.5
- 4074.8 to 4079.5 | 13.9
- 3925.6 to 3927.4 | 12.8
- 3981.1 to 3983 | 13.5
